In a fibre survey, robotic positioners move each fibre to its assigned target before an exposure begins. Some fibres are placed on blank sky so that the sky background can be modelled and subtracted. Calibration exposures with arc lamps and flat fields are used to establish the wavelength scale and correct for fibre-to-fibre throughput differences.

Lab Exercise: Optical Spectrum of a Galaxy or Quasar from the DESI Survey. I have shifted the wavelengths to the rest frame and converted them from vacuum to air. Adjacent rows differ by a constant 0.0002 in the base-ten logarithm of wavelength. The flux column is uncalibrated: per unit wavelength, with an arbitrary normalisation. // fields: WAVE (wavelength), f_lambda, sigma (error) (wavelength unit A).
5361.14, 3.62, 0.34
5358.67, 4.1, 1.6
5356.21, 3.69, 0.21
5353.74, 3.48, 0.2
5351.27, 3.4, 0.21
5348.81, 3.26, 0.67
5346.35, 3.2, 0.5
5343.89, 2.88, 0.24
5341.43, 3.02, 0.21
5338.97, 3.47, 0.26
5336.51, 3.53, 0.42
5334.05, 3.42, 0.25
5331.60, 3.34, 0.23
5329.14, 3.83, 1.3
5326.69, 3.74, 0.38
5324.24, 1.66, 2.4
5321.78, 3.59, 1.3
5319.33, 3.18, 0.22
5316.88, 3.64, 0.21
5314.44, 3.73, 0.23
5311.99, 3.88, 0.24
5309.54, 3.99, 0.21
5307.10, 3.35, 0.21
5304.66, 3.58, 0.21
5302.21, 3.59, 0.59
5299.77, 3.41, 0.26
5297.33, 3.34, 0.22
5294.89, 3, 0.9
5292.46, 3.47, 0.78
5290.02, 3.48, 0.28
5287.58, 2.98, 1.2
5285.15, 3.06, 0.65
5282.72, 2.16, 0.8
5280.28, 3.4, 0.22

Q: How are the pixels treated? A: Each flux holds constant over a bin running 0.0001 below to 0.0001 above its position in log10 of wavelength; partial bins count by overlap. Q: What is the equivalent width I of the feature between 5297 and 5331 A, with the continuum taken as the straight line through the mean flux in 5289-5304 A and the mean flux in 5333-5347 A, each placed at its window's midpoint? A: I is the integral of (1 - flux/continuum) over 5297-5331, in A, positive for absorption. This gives -1.3 A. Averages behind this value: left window 3.39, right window 3.25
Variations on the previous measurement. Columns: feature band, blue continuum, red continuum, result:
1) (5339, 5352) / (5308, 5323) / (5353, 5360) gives 2.0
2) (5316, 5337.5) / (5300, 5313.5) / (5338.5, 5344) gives 0.2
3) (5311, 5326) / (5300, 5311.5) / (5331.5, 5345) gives 0.9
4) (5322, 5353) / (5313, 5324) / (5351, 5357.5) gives 2.0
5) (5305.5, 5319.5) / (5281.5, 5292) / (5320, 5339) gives -2.2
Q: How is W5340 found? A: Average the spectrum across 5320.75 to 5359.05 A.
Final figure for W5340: 3.33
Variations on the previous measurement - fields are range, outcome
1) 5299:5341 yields 3.46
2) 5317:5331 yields 3.24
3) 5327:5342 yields 3.47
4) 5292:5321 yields 3.52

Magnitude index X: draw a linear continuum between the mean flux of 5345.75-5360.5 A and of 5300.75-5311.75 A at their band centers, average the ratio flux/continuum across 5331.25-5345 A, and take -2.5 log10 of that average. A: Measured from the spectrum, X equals 0.09 mag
